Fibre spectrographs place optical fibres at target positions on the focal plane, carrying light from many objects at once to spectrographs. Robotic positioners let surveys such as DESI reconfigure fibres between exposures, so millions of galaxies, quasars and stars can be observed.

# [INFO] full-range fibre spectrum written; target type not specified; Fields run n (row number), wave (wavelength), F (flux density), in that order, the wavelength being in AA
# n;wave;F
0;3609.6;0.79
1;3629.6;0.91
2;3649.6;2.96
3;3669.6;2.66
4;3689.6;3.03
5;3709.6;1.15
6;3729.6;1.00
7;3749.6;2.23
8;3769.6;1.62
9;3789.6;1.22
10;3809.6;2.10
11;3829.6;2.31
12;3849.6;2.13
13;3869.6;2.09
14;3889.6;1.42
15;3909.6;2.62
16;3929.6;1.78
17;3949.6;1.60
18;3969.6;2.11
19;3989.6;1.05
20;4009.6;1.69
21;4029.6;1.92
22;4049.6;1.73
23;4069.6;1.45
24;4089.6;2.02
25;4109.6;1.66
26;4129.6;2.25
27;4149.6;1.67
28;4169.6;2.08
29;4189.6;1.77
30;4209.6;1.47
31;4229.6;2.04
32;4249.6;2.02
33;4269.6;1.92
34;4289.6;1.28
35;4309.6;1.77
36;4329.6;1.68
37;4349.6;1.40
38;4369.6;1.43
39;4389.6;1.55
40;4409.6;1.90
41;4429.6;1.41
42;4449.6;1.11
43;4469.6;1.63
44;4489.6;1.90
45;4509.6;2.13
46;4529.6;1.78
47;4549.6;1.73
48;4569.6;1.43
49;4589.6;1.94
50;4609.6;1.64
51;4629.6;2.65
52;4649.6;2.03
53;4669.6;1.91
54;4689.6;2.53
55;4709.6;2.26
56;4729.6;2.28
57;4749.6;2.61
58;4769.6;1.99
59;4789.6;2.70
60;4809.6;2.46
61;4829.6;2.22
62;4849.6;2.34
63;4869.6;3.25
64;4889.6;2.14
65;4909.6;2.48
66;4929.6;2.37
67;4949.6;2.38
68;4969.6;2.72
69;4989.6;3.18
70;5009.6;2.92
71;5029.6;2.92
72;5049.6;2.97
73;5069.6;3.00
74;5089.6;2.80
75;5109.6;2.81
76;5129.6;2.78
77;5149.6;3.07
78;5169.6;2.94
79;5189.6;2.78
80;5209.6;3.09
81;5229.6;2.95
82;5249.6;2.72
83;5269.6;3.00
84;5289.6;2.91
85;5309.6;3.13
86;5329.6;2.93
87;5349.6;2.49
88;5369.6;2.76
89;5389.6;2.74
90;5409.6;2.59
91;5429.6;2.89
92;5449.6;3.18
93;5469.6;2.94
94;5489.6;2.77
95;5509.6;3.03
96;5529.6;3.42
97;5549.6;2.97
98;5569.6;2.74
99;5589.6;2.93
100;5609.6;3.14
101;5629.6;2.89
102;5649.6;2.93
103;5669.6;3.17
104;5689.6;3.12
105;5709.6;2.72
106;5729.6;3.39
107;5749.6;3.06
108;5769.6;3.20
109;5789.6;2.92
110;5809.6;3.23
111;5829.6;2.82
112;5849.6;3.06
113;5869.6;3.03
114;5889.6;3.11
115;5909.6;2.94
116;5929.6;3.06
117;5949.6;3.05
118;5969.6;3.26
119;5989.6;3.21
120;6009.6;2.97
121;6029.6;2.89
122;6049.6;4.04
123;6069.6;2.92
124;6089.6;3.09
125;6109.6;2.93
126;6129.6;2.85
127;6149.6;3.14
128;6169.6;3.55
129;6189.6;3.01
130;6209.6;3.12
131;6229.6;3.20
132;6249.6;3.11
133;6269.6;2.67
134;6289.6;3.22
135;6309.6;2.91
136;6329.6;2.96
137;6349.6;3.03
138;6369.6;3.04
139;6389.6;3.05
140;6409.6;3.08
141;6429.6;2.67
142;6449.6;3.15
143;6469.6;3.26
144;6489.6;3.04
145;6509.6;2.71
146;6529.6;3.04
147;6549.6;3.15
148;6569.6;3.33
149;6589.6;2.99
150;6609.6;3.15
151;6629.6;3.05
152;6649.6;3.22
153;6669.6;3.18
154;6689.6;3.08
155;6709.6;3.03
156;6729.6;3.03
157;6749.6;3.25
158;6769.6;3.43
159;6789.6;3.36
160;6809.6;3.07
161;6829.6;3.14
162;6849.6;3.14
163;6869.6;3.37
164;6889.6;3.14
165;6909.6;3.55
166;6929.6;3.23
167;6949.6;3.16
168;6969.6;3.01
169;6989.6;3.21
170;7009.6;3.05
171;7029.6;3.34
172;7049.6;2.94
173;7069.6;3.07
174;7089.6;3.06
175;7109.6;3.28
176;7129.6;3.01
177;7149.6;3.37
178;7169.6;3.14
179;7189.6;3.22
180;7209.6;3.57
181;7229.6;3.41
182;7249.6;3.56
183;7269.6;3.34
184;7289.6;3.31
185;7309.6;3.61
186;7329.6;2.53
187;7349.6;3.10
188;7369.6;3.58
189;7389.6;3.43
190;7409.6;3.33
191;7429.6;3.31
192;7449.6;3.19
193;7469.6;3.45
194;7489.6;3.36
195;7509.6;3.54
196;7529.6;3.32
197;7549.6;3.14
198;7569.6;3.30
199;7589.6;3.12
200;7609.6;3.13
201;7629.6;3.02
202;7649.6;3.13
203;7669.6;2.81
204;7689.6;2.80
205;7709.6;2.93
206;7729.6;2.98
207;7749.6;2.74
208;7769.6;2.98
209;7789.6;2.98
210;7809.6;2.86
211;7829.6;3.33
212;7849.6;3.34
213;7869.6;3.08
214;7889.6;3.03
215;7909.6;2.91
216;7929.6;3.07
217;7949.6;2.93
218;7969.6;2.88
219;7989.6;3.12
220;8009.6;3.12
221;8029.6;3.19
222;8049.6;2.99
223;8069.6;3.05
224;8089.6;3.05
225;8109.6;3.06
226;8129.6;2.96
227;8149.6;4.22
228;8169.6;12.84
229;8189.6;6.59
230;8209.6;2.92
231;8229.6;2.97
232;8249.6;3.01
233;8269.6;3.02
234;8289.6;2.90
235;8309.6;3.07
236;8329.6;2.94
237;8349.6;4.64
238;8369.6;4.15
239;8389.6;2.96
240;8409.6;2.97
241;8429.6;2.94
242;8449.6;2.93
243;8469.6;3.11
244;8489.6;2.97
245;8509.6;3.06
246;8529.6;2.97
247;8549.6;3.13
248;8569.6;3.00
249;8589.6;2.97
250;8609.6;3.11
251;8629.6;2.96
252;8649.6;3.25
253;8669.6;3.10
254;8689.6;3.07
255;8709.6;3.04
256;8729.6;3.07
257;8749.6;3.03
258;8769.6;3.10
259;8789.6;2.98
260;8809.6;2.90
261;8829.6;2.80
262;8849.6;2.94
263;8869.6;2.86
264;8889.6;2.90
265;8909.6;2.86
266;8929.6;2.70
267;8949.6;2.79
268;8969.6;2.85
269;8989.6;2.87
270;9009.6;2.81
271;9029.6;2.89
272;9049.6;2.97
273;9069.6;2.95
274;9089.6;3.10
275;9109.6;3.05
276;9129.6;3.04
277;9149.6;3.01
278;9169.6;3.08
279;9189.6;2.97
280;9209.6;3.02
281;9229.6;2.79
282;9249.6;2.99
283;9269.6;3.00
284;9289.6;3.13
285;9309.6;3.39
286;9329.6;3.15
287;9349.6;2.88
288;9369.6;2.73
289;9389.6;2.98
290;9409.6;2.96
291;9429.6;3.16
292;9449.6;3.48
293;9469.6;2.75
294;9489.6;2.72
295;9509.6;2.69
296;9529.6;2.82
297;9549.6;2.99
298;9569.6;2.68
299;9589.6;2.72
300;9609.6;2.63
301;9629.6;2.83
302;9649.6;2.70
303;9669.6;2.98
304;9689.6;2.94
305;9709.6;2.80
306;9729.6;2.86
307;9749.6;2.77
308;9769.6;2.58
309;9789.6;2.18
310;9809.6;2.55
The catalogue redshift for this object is 0.24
